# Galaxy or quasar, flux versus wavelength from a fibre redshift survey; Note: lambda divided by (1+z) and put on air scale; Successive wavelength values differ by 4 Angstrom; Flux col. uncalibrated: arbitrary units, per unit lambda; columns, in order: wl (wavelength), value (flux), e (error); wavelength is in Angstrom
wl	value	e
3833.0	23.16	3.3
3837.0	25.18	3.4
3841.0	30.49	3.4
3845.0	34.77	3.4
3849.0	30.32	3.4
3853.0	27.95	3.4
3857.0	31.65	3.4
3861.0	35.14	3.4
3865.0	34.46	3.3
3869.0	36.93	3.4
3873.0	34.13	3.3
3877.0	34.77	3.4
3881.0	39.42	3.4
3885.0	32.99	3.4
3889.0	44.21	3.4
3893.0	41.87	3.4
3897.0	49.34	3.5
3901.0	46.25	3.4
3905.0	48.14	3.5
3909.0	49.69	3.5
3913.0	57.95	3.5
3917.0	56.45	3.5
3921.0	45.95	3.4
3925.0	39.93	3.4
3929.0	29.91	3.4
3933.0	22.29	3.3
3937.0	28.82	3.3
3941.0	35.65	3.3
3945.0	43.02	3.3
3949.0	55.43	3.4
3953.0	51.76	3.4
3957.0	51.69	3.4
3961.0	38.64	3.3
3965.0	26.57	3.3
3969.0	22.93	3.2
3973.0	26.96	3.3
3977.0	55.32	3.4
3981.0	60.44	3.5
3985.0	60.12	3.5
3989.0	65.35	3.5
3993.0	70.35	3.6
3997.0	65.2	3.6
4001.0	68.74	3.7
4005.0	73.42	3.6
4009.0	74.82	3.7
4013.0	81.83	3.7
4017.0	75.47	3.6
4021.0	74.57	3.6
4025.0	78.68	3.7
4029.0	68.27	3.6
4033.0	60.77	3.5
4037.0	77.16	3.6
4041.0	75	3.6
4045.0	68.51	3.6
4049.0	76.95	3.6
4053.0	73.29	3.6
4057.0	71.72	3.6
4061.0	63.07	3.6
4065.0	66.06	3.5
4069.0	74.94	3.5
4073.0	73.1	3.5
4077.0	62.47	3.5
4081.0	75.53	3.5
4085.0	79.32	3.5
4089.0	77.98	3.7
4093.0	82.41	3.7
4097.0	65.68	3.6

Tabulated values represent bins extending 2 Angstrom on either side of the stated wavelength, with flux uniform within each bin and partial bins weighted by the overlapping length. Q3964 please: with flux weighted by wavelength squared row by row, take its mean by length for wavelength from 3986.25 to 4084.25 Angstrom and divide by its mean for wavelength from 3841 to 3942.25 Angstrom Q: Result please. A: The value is 2.0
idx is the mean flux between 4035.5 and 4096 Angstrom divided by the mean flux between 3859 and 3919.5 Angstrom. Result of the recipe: 1.7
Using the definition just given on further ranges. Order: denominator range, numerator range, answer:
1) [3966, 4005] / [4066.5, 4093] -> 1.35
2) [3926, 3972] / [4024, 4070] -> 1.93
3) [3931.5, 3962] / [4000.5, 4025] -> 1.83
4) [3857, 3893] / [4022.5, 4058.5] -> 1.98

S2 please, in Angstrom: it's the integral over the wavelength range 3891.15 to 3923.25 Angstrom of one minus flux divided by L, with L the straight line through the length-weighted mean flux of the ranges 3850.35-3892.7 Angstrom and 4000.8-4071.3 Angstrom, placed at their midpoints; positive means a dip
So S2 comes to -4.4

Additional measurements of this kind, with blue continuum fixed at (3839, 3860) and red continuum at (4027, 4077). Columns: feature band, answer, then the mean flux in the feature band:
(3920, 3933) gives 2.95 Angstrom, 35.5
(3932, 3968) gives 8.08 Angstrom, 39.3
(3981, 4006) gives -3.08 Angstrom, 66.4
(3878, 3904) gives -1.93 Angstrom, 42.3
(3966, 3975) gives 4.86 Angstrom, 25.1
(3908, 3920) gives -2.93 Angstrom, 54.4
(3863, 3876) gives -0.01 Angstrom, 35.1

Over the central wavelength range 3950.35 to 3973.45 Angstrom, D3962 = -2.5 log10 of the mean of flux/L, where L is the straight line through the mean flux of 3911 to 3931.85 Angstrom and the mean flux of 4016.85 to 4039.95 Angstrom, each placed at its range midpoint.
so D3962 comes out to 0.41 mag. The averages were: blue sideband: 45.1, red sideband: 72.4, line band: 37.6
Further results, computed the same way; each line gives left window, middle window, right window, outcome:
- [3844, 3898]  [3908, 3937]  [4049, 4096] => 0.076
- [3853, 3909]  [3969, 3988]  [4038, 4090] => 0.174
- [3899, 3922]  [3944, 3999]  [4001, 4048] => 0.262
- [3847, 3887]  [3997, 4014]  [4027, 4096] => -0.196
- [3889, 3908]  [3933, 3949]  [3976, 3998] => 0.434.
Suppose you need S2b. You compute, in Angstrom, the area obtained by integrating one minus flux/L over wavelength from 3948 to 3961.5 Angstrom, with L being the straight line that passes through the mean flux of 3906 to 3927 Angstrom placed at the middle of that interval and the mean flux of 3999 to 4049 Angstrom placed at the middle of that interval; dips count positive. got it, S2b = 1.86 Angstrom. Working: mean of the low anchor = 49.9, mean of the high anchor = 73.3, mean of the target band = 50.1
